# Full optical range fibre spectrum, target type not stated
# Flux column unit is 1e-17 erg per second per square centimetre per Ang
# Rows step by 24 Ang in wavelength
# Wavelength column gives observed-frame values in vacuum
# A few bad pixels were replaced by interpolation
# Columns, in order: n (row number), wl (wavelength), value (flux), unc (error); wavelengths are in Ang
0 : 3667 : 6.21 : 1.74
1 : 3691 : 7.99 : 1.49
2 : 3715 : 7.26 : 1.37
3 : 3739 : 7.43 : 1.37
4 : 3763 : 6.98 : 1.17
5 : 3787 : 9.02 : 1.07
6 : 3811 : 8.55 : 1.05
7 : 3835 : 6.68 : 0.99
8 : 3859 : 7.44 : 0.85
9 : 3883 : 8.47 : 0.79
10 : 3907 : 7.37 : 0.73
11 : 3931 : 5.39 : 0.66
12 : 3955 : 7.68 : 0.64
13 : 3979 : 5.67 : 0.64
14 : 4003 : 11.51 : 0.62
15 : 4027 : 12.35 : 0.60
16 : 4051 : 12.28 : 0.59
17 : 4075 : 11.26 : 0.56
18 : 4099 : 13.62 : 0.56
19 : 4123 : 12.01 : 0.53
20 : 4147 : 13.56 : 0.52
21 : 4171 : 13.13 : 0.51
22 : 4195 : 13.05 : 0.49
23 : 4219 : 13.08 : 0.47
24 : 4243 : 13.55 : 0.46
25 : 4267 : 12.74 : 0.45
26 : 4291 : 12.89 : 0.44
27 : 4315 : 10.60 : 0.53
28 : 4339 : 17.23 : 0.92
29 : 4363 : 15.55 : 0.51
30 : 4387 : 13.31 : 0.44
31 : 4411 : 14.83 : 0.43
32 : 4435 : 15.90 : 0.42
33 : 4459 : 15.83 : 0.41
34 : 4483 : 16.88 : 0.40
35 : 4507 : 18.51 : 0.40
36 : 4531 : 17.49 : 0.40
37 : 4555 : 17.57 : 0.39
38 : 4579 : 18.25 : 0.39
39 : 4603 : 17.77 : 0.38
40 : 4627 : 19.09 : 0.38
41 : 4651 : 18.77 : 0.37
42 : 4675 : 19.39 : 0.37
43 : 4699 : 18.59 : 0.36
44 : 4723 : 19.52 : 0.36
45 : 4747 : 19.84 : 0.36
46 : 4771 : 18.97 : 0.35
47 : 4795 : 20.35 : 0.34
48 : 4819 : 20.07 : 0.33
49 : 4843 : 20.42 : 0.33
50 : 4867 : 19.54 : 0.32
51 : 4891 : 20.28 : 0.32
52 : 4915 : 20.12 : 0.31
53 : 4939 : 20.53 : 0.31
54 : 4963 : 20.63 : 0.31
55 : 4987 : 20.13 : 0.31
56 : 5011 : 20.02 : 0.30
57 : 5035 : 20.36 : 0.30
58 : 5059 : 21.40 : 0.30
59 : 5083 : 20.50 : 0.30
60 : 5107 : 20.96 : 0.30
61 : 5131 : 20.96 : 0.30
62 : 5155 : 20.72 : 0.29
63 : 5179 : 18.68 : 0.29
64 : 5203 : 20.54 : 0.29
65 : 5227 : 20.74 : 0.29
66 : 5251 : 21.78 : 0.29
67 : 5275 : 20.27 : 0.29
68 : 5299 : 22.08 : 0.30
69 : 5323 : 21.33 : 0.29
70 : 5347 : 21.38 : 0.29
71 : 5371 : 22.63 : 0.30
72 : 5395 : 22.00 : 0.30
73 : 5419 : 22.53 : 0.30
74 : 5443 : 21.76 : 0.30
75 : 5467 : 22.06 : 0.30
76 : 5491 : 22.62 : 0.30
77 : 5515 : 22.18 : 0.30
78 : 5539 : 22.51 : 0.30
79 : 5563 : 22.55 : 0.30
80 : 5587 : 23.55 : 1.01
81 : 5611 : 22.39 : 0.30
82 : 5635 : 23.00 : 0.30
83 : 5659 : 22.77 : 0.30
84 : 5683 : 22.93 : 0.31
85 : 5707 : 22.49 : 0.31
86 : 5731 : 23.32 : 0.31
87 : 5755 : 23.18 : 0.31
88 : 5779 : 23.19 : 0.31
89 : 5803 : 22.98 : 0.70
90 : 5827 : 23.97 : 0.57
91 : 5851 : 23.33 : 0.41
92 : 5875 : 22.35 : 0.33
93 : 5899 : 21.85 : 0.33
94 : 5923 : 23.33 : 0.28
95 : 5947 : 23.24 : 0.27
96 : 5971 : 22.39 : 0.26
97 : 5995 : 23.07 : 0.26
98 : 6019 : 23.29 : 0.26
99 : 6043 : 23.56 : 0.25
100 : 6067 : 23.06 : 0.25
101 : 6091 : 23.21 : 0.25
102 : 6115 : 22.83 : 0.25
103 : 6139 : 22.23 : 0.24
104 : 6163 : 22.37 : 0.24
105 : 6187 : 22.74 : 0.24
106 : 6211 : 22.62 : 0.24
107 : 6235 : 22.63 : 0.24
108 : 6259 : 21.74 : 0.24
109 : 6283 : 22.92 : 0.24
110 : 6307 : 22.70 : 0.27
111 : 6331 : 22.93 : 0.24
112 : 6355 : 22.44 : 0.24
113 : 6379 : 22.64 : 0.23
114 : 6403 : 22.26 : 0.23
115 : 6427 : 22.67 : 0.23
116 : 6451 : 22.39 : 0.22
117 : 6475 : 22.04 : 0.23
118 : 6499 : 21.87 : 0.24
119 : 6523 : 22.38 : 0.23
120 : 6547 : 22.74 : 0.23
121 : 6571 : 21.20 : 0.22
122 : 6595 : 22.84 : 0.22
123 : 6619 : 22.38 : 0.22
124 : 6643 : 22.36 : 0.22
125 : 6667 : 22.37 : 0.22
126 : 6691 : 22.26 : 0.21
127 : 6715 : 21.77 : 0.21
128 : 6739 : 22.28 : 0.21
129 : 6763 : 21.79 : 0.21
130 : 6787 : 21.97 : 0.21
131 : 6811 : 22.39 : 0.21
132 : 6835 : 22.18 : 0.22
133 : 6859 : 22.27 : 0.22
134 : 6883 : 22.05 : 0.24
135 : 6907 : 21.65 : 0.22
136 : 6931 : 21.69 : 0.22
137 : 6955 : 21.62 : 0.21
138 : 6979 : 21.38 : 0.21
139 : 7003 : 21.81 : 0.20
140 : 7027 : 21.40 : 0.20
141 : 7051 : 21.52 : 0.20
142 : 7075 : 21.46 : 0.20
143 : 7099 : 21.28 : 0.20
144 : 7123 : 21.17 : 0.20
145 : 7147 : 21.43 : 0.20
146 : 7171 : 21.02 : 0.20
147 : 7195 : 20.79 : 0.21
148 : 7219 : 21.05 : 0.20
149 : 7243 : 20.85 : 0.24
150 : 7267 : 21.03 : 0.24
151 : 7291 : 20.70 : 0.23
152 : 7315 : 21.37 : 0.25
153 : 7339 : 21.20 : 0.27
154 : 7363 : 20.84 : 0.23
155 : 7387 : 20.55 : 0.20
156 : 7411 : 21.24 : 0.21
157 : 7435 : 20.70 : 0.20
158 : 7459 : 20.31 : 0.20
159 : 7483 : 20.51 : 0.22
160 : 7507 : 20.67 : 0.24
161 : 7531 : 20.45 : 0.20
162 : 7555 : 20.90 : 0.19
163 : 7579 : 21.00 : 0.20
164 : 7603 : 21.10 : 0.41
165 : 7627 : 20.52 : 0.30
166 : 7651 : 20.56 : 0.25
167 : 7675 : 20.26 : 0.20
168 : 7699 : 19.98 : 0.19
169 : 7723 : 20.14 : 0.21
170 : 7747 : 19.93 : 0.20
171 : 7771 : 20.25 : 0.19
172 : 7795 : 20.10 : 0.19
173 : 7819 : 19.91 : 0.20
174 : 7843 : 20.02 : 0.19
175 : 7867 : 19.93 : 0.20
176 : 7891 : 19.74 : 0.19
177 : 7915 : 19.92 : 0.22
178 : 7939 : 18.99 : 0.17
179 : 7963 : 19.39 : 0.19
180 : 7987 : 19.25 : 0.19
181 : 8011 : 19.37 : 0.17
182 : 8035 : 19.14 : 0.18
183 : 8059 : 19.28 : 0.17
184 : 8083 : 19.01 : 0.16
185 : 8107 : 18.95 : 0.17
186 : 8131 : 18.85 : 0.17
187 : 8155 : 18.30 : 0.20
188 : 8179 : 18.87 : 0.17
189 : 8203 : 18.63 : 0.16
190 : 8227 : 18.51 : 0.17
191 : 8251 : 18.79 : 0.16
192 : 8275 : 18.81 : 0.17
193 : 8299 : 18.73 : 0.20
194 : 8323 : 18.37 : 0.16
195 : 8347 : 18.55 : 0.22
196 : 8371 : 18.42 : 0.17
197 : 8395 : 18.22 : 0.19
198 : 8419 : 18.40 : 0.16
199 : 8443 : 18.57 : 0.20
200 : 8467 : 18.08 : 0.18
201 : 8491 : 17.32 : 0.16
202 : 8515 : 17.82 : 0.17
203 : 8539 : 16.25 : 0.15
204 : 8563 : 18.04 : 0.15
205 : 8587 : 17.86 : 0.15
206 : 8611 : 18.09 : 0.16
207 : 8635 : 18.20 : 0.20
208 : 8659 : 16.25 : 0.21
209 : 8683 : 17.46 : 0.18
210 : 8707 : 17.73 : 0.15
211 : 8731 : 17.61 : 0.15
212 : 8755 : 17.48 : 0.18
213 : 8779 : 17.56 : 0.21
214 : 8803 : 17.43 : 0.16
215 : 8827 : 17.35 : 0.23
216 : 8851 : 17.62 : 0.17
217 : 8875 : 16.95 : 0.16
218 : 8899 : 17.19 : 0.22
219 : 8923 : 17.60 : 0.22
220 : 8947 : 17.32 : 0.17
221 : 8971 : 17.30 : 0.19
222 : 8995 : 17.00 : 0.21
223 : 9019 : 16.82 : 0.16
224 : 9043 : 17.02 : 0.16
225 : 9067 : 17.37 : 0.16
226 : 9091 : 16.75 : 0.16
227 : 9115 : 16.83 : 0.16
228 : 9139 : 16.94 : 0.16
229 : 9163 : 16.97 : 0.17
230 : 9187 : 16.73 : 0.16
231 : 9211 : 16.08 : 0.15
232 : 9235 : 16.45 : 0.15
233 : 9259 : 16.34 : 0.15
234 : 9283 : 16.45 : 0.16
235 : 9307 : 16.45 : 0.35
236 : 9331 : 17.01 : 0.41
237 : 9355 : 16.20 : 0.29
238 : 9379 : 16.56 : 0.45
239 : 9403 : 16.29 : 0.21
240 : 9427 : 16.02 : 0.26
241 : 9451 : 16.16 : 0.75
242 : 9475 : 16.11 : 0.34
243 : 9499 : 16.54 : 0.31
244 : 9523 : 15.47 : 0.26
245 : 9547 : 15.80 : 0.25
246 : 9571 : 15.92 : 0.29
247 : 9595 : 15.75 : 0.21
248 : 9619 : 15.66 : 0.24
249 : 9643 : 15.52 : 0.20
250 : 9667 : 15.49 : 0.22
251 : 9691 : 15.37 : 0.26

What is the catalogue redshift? 0.000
